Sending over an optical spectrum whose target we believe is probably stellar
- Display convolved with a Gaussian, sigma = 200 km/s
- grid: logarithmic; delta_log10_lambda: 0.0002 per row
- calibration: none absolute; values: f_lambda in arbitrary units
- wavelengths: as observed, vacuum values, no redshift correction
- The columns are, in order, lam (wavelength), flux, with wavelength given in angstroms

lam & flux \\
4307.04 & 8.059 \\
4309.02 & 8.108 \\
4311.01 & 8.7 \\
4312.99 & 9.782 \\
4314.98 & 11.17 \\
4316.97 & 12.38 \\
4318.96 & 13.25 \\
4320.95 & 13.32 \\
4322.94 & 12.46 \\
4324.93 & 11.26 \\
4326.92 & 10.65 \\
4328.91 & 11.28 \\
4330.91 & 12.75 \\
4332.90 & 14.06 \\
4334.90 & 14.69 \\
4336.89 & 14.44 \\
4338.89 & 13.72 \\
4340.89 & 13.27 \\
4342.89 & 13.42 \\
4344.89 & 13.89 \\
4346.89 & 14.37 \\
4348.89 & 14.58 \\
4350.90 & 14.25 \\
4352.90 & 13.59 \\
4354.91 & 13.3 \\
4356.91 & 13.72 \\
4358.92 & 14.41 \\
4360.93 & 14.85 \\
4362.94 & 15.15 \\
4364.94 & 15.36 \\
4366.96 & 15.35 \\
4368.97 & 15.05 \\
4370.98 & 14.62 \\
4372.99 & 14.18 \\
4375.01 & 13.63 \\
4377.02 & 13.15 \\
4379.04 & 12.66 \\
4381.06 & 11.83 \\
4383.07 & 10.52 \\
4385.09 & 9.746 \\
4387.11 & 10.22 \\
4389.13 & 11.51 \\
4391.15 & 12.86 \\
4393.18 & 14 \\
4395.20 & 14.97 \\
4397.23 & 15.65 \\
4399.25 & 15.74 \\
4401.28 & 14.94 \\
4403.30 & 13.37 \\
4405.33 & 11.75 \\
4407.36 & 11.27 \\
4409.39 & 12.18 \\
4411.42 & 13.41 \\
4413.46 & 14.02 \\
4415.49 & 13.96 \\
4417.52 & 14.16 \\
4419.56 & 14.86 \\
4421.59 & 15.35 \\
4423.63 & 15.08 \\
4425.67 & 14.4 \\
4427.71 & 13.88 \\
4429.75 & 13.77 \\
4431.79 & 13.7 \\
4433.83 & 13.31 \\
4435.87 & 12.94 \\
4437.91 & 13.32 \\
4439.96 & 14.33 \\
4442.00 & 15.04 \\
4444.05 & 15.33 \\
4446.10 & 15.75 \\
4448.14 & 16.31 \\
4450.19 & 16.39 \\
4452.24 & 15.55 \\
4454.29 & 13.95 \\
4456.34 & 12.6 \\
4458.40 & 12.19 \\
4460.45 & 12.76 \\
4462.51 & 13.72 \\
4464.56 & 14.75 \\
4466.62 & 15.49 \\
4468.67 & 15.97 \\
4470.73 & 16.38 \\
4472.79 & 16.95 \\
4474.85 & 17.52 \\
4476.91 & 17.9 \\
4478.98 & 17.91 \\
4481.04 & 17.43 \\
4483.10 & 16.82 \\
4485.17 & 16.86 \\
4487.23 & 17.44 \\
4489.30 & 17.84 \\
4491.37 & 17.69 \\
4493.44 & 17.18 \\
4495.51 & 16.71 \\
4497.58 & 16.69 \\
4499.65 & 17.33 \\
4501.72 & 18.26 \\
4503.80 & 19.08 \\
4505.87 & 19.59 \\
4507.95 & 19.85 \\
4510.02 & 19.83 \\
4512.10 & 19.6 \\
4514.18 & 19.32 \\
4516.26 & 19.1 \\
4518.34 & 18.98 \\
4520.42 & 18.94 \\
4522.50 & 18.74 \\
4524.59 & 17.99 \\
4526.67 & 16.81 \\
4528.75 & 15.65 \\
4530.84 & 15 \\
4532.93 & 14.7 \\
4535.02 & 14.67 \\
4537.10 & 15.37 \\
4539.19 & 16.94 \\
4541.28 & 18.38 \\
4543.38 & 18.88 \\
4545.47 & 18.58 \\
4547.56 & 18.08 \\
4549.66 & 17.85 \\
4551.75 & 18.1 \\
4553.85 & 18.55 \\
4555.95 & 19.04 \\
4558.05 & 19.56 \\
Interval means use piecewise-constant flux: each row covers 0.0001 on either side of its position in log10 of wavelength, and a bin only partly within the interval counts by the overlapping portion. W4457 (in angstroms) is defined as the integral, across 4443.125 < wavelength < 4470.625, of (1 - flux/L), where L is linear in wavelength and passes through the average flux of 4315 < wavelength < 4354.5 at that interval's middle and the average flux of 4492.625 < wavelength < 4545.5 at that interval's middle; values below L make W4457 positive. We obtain 2.5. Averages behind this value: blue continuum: 13.2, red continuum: 17.8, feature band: 14.7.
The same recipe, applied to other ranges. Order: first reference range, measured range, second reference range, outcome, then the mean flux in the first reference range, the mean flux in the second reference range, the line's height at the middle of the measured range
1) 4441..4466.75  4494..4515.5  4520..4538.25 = -3.85 angstroms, 14.6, 16.3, 15.8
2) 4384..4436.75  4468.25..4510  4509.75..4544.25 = -3.68 angstroms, 13.5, 17.5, 16.2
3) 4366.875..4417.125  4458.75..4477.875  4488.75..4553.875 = 0.42 angstroms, 13.2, 17.8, 15.9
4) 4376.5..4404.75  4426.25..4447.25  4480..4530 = 1.18 angstroms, 12.9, 18.1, 15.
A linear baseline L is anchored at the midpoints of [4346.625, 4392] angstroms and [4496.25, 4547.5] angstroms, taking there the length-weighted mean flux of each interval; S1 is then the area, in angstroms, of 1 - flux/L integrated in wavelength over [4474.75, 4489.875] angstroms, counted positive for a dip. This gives -0.7 angstroms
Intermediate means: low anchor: 13.4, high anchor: 17.8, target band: 17.4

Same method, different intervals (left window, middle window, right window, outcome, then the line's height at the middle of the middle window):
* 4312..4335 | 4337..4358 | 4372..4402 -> -2.3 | 12.5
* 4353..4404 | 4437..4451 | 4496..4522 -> 0.9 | 16.2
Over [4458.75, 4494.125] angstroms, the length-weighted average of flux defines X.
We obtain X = 16.4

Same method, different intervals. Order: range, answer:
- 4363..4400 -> 13.4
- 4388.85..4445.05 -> 13.9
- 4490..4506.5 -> 17.8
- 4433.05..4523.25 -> 16.6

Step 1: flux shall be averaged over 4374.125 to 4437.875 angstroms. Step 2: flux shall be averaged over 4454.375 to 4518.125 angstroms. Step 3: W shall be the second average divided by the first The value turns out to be 1.28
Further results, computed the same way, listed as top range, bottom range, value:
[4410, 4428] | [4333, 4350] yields 1.02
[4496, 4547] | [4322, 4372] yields 1.29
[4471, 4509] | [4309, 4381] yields 1.34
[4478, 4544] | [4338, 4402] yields 1.29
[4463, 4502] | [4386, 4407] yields 1.26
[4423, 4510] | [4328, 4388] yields 1.18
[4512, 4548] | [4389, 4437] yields 1.26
